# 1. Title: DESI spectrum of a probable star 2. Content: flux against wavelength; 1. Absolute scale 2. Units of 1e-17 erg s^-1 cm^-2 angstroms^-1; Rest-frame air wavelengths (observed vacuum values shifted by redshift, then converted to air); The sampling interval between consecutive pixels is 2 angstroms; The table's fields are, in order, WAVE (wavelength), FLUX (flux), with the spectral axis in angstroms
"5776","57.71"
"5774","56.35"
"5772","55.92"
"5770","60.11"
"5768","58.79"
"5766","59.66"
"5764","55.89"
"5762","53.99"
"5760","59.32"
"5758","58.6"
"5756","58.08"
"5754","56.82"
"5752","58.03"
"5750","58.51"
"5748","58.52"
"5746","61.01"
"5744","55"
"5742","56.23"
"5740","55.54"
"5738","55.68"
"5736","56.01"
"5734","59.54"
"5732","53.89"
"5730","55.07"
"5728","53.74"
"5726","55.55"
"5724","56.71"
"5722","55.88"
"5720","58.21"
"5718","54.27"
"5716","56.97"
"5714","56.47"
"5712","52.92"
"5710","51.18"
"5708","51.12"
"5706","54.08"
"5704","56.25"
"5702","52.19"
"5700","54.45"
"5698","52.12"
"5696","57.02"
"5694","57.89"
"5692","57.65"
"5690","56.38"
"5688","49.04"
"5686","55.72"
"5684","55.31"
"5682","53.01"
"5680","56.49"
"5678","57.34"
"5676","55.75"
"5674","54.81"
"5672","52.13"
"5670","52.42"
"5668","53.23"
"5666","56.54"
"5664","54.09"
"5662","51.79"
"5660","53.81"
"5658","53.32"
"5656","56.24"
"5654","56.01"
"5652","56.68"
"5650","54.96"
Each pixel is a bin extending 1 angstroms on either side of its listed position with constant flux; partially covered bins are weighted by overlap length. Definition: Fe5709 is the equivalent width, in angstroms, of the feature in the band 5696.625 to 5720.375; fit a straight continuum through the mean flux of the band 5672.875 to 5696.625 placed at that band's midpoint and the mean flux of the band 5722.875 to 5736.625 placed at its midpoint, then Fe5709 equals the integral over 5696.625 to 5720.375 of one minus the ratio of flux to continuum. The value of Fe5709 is 0.6 angstroms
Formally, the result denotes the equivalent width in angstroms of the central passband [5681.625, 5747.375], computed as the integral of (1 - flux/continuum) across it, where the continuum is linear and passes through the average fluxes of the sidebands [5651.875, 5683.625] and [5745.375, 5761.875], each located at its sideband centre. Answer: 1.6 angstroms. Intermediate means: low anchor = 54.6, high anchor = 58.3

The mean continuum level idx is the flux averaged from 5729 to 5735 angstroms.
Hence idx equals 56.2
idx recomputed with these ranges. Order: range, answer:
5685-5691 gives 53.7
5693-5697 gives 57.5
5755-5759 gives 58.3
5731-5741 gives 56.1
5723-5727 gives 56.1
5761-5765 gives 54.9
